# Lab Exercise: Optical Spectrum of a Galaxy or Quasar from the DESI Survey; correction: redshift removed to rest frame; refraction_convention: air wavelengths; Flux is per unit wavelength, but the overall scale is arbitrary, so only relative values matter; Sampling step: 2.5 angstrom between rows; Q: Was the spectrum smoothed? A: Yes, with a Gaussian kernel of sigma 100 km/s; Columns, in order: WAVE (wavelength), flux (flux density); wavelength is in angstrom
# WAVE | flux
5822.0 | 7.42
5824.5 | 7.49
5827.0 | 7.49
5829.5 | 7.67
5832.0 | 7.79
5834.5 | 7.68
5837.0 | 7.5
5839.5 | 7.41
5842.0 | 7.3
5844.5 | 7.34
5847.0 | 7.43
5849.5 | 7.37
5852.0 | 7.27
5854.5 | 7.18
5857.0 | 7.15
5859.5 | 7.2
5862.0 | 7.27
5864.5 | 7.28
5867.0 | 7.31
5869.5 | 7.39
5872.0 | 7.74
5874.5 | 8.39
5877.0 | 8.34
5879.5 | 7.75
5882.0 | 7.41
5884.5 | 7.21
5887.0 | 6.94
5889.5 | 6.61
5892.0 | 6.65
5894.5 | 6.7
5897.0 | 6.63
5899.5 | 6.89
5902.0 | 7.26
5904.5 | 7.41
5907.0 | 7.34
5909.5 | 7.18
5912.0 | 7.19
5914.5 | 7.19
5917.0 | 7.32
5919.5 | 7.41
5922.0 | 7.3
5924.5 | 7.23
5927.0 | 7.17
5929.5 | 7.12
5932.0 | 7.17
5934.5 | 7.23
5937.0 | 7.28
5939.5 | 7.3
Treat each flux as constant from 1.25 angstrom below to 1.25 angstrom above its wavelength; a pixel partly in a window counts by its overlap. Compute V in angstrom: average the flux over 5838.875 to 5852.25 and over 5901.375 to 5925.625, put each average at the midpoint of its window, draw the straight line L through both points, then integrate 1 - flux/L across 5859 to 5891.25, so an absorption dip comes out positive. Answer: -0.5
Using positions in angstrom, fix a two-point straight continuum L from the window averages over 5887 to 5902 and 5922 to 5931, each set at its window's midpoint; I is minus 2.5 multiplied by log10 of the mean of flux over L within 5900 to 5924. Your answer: -0.04 mag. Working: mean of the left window 6.76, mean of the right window 7.19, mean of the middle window 7.27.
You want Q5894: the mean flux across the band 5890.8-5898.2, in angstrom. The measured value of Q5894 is 6.66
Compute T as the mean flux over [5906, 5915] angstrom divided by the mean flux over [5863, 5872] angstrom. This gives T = 1.0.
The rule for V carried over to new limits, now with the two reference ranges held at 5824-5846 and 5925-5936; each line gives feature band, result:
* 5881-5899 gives 1.1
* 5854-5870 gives 0.4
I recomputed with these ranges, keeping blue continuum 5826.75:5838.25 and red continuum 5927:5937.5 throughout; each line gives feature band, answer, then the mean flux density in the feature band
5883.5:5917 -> 0.047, 7.03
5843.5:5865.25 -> 0.039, 7.28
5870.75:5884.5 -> -0.060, 7.86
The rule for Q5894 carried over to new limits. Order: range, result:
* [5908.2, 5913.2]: 7.19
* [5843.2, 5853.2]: 7.35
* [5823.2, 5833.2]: 7.61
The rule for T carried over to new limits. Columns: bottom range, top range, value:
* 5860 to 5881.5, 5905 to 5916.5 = 0.95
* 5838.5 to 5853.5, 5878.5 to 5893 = 0.96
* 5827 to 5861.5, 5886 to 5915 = 0.94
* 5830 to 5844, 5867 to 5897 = 0.97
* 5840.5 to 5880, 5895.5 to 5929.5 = 0.96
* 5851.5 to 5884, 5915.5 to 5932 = 0.97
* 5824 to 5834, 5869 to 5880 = 1.05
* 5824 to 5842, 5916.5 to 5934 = 0.96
